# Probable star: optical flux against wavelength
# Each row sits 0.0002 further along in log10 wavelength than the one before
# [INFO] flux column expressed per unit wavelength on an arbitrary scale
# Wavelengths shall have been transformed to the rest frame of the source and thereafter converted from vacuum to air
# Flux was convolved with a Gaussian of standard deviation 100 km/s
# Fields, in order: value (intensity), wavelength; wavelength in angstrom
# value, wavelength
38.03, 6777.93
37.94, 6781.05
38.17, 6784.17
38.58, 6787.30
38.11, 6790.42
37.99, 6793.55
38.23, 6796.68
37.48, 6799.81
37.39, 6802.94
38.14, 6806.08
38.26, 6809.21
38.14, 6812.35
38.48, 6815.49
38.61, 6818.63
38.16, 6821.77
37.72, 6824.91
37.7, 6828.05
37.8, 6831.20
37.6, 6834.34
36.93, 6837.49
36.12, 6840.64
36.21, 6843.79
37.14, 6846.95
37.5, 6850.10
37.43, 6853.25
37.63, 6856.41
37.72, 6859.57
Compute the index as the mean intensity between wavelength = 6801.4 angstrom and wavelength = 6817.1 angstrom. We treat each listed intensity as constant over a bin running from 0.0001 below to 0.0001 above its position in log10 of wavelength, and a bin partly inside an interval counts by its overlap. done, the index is 38.1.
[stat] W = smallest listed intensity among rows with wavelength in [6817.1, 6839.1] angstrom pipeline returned 36.93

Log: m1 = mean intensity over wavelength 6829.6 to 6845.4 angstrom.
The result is 36.9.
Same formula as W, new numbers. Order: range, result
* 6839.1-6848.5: 36.12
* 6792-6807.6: 37.39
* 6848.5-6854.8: 37.43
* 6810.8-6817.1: 38.14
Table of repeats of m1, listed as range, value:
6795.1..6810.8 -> 37.9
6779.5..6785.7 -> 38.1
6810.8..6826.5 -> 38.2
